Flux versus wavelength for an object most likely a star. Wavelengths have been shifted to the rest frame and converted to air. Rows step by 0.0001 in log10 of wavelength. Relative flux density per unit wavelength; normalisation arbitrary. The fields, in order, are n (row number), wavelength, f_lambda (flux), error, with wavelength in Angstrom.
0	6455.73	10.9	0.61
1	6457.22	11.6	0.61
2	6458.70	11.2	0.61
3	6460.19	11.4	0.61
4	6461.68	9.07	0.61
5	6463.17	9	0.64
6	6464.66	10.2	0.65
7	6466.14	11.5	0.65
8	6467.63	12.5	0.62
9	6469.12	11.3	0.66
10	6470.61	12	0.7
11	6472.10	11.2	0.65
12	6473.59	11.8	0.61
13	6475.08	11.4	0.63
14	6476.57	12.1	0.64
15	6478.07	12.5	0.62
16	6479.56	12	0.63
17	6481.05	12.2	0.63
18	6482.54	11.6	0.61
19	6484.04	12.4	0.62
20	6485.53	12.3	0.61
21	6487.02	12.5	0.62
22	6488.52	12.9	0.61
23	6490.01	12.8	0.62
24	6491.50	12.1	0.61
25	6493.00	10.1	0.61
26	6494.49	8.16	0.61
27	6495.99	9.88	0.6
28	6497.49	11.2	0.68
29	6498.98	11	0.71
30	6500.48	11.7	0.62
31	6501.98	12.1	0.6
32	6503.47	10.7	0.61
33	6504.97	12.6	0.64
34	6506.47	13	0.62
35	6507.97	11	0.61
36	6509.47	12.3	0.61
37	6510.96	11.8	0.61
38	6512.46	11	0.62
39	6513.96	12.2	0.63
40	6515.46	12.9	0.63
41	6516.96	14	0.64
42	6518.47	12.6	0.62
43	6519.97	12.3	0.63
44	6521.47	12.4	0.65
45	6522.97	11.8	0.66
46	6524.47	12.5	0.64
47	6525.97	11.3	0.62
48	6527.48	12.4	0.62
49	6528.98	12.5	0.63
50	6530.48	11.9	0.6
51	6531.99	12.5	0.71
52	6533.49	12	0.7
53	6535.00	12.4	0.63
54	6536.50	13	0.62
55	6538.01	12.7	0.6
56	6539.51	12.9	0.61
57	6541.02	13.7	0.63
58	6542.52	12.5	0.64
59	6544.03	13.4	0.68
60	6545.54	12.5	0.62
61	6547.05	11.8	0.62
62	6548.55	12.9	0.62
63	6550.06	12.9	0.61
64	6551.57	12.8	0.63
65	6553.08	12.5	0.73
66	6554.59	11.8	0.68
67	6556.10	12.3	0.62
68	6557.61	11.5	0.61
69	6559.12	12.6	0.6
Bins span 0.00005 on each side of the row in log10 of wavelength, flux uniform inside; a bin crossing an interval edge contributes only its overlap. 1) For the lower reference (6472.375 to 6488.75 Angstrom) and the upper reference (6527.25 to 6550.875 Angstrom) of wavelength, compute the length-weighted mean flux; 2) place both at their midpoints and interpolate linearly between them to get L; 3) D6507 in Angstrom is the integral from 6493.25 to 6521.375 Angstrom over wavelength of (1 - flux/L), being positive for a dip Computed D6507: 1.52 Angstrom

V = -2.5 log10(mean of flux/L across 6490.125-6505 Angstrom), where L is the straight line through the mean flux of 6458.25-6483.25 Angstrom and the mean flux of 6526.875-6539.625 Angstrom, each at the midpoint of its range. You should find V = 0.08 mag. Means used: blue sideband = 11.4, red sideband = 12.5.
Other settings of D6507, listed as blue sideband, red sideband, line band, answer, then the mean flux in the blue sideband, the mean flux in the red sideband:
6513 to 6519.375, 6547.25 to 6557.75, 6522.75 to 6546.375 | 0.19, 12.8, 12.4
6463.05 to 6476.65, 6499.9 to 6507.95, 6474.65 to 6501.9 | 0.12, 11.4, 11.9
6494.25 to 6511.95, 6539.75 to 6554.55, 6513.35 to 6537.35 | -0.73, 11.4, 12.7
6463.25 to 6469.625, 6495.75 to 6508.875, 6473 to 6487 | -0.96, 11.1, 11.5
